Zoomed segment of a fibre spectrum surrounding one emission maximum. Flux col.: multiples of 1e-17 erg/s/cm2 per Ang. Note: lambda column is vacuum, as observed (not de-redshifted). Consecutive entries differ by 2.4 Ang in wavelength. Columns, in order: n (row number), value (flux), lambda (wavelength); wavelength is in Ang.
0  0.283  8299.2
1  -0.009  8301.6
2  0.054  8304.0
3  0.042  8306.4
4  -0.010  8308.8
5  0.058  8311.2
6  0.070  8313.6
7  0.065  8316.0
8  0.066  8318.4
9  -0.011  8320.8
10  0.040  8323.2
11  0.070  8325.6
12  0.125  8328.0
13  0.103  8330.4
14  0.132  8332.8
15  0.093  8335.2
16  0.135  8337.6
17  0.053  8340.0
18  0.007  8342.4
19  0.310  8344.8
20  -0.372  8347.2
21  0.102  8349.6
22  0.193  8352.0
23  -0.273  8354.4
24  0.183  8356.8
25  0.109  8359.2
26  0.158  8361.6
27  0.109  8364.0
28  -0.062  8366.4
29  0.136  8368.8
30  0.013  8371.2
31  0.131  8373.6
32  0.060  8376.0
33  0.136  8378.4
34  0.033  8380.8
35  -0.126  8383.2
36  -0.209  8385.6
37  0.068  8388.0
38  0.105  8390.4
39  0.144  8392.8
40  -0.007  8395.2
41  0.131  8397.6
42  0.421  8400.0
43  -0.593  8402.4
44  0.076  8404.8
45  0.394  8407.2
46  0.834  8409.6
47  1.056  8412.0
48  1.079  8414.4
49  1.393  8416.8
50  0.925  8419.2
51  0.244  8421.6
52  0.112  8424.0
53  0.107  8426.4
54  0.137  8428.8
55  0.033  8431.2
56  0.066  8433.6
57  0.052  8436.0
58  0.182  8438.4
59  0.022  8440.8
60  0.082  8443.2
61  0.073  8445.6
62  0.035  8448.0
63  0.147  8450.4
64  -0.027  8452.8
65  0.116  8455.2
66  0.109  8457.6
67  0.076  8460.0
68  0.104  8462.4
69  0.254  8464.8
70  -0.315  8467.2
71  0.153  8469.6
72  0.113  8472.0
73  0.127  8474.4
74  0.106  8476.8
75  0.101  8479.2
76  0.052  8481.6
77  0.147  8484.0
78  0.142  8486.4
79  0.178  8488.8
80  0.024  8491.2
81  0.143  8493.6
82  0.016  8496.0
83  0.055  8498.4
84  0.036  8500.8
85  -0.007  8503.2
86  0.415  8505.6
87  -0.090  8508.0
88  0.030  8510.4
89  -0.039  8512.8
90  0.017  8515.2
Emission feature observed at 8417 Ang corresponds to [O II]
